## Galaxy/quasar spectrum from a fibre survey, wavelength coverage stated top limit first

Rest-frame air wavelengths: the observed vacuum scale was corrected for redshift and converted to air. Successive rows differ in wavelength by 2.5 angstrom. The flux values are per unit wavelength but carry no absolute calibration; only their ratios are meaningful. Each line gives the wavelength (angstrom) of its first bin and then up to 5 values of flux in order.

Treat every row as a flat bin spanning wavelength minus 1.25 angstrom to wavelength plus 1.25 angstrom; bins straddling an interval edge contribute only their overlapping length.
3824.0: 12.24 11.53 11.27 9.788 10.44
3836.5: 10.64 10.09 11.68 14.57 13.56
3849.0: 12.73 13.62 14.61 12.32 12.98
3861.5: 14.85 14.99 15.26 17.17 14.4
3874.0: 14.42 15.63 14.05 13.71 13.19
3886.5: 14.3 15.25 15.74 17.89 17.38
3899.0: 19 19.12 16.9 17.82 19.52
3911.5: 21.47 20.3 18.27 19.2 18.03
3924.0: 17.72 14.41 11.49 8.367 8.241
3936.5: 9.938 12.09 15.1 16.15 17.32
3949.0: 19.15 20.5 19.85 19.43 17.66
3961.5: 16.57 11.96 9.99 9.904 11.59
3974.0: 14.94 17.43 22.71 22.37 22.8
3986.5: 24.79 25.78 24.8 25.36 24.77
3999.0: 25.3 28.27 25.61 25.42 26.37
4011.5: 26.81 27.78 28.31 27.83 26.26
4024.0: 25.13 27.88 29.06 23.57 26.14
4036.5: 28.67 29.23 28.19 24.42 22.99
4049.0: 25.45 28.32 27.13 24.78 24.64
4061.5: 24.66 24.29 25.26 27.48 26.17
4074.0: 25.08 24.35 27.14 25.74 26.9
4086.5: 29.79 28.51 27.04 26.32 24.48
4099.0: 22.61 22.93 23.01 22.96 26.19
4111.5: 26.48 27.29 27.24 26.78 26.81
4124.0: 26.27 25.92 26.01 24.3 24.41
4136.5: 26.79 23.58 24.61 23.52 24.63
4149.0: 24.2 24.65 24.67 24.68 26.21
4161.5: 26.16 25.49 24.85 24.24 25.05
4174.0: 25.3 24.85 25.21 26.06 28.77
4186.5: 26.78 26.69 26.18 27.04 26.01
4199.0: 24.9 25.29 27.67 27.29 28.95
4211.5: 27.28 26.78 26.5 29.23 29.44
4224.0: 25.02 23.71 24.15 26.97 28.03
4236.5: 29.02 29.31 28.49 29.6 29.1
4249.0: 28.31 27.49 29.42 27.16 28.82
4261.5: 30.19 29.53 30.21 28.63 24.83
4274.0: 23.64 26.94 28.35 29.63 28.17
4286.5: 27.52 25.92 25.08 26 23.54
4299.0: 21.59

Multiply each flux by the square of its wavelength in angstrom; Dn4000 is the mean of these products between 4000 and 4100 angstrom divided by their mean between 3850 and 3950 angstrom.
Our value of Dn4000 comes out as 1.83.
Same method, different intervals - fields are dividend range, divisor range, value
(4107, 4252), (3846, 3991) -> 1.85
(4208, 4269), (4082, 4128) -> 1.15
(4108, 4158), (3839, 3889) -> 2.07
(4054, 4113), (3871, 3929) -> 1.67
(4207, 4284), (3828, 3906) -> 2.34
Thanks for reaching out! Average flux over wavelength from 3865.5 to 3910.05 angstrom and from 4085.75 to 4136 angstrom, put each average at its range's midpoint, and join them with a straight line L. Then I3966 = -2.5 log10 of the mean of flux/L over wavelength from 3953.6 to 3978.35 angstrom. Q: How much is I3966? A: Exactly 0.29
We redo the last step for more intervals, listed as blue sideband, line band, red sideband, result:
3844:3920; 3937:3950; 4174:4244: 0.16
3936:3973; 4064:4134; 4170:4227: -0.18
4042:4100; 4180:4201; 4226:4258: 0.03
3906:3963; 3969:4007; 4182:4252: -0.20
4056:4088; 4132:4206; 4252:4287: 0.06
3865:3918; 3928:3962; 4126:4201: 0.22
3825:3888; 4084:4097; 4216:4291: -0.25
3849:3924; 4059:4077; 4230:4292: -0.16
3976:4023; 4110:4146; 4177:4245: 0.03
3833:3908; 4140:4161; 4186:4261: 0.00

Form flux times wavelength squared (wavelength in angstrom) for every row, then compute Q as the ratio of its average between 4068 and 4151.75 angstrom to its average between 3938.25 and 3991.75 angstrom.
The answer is 1.54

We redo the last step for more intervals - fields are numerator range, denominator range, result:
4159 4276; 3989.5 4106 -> 1.13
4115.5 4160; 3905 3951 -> 1.77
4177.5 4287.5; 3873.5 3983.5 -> 1.98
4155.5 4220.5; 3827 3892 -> 2.30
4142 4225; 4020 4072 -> 1.06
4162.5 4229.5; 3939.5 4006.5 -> 1.49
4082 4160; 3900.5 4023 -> 1.41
